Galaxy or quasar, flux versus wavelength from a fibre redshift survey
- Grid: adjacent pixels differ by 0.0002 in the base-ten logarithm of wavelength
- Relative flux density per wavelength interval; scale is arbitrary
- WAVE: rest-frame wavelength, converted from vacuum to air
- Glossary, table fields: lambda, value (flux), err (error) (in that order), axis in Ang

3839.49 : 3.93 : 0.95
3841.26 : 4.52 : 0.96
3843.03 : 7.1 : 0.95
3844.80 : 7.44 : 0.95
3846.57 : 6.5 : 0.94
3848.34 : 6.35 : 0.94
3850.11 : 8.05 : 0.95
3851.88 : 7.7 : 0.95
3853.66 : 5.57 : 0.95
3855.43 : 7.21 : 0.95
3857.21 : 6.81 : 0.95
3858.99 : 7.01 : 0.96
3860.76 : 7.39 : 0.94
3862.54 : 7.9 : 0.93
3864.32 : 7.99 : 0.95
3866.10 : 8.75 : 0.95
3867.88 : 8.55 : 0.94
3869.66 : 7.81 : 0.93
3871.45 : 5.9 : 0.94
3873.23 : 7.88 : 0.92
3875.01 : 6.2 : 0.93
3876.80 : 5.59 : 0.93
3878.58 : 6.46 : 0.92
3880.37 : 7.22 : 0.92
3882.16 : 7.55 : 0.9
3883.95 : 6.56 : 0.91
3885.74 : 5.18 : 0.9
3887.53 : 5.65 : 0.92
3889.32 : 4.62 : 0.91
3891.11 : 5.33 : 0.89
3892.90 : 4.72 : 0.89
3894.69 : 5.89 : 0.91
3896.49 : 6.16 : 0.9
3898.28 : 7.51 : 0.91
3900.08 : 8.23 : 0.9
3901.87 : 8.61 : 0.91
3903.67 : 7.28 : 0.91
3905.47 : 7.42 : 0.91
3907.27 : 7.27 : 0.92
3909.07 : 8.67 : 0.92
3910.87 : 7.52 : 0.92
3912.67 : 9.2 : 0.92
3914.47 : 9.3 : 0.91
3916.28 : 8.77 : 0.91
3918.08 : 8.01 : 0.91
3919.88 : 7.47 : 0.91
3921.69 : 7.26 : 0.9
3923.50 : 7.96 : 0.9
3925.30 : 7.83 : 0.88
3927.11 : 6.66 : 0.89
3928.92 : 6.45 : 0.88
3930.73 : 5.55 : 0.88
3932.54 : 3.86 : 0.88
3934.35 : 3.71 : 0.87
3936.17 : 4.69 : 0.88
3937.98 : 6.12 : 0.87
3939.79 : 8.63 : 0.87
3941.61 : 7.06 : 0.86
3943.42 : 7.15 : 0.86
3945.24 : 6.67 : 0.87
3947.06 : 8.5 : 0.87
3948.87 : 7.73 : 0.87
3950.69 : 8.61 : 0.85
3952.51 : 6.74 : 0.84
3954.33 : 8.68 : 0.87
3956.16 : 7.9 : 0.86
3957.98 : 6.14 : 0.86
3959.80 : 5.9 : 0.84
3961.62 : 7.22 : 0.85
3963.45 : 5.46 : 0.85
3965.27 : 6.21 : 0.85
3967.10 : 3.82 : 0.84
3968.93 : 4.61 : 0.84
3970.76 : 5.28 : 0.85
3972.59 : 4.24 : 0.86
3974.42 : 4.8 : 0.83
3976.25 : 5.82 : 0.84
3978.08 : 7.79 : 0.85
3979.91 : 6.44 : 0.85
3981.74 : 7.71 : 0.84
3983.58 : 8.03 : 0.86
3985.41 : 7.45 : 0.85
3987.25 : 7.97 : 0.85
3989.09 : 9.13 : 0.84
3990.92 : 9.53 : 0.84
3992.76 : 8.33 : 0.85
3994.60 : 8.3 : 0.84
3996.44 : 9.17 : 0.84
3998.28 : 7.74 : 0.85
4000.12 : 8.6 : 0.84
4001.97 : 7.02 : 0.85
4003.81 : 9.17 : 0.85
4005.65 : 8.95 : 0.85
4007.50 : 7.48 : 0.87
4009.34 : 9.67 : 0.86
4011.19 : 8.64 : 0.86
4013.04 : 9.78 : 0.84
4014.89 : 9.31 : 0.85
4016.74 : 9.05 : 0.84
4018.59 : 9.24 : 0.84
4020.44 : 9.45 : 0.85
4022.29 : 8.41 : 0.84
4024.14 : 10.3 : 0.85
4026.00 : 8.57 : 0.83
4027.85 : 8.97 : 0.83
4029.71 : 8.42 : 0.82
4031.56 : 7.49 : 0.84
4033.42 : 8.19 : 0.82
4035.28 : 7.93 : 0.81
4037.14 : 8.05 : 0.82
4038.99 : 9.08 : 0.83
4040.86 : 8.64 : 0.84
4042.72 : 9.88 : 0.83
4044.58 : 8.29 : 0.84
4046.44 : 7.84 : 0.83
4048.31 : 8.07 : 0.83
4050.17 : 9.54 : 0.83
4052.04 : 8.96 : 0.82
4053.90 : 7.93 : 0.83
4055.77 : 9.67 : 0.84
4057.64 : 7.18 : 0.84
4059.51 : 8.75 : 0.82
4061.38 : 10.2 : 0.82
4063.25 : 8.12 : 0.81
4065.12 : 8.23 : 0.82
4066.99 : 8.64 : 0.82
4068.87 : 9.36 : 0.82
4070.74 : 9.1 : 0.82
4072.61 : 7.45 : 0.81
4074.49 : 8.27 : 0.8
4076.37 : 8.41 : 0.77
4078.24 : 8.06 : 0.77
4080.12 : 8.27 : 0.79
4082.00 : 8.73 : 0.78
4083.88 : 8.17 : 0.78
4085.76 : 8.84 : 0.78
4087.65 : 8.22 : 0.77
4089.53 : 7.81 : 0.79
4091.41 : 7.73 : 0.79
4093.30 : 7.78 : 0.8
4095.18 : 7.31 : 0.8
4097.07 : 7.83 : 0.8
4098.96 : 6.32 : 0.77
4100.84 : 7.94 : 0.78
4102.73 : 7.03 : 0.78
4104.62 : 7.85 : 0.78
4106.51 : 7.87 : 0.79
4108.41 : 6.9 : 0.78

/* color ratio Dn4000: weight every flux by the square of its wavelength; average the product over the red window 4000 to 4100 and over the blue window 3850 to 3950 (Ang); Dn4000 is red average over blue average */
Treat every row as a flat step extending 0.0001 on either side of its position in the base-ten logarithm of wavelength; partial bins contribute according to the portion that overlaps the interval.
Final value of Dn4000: 1.31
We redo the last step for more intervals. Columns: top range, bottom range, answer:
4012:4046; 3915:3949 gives 1.35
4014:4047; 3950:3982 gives 1.44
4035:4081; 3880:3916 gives 1.32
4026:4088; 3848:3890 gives 1.35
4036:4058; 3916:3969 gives 1.35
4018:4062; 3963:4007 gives 1.24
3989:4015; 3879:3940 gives 1.33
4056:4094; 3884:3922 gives 1.28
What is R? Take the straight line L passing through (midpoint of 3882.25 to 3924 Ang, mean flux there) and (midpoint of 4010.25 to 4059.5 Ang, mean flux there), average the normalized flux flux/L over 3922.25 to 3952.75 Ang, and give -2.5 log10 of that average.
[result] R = 0.13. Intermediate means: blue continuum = 7.16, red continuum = 8.72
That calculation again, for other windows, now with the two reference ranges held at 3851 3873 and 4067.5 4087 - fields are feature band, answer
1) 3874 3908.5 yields 0.16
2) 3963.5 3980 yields 0.42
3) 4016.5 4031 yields -0.10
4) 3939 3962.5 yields 0.05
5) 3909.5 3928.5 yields -0.04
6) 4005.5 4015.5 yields -0.10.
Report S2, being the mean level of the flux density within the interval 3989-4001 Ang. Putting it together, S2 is 8.66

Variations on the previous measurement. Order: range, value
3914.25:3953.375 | 6.99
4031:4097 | 8.4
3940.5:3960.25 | 7.42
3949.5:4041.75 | 7.79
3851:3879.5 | 7.17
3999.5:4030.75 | 8.88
